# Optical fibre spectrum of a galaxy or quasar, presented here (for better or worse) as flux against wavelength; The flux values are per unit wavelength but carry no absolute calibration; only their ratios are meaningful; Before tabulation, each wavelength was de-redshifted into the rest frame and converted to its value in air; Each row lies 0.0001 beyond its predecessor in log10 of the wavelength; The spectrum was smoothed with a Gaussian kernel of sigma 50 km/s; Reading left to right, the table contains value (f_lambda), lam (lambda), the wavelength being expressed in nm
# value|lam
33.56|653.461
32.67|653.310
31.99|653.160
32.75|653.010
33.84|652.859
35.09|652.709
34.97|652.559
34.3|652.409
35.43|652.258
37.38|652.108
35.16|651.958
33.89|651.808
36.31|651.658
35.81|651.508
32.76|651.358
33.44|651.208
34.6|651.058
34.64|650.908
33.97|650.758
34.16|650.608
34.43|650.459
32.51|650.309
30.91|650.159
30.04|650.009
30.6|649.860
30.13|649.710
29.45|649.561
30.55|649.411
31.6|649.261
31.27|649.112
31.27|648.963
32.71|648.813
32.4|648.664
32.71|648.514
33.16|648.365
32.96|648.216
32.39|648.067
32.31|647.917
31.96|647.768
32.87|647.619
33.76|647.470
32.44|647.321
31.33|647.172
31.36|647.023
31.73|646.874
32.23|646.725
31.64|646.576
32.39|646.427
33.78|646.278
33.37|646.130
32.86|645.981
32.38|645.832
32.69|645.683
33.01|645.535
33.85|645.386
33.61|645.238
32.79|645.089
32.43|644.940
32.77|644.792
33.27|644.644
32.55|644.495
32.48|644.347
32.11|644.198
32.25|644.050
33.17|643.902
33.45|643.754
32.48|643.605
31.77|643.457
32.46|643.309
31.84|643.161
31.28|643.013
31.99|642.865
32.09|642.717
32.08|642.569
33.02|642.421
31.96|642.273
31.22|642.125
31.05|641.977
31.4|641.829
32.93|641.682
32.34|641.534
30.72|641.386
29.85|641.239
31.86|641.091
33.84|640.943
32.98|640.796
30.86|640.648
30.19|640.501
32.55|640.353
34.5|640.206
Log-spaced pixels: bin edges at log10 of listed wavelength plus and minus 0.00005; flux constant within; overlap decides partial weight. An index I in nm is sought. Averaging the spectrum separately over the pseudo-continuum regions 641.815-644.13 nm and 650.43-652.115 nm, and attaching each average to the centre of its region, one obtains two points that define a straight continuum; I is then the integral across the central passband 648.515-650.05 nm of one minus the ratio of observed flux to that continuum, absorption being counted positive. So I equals 0.13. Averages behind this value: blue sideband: 32.1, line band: 31.1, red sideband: 34.6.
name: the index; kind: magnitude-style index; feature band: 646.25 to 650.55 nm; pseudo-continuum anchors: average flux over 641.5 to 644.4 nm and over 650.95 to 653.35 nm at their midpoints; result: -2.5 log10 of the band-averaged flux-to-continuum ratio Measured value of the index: 0.05 mag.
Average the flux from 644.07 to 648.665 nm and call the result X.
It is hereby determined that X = 32.6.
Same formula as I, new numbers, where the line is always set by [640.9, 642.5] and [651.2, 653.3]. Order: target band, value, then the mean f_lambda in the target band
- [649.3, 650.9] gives 0.10 nm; 31.8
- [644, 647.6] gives 0.02 nm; 32.6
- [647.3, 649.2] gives 0.06 nm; 32.5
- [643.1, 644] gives -0.01 nm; 32.5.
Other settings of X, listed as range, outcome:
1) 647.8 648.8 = 32.6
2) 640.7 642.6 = 31.9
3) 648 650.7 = 31.9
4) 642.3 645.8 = 32.6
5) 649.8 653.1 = 34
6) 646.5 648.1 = 32.2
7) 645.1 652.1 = 32.7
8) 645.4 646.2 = 32.9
